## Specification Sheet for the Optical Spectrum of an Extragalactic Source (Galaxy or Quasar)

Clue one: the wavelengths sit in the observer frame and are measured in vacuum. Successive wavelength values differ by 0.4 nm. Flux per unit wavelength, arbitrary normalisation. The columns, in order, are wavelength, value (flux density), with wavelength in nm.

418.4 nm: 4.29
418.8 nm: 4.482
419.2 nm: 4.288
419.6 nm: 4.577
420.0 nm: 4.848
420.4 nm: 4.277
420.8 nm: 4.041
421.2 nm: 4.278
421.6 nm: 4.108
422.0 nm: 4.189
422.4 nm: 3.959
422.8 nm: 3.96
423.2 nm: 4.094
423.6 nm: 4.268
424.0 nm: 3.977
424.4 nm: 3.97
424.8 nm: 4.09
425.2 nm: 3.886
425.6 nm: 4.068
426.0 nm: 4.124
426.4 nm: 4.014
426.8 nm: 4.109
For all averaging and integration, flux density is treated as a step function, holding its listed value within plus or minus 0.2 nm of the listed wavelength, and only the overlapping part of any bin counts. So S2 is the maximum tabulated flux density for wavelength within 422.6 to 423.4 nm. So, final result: 4.094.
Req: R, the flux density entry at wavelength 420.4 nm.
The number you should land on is 4.277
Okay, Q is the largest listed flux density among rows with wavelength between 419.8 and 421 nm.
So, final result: 4.848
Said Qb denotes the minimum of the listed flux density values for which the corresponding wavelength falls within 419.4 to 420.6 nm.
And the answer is 4.277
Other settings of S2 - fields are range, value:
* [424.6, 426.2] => 4.124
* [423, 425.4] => 4.268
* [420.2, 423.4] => 4.278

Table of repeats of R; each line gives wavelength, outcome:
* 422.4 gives 3.959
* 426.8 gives 4.109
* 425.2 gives 3.886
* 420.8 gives 4.041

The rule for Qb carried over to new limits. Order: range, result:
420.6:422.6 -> 3.959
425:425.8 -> 3.886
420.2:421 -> 4.041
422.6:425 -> 3.96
